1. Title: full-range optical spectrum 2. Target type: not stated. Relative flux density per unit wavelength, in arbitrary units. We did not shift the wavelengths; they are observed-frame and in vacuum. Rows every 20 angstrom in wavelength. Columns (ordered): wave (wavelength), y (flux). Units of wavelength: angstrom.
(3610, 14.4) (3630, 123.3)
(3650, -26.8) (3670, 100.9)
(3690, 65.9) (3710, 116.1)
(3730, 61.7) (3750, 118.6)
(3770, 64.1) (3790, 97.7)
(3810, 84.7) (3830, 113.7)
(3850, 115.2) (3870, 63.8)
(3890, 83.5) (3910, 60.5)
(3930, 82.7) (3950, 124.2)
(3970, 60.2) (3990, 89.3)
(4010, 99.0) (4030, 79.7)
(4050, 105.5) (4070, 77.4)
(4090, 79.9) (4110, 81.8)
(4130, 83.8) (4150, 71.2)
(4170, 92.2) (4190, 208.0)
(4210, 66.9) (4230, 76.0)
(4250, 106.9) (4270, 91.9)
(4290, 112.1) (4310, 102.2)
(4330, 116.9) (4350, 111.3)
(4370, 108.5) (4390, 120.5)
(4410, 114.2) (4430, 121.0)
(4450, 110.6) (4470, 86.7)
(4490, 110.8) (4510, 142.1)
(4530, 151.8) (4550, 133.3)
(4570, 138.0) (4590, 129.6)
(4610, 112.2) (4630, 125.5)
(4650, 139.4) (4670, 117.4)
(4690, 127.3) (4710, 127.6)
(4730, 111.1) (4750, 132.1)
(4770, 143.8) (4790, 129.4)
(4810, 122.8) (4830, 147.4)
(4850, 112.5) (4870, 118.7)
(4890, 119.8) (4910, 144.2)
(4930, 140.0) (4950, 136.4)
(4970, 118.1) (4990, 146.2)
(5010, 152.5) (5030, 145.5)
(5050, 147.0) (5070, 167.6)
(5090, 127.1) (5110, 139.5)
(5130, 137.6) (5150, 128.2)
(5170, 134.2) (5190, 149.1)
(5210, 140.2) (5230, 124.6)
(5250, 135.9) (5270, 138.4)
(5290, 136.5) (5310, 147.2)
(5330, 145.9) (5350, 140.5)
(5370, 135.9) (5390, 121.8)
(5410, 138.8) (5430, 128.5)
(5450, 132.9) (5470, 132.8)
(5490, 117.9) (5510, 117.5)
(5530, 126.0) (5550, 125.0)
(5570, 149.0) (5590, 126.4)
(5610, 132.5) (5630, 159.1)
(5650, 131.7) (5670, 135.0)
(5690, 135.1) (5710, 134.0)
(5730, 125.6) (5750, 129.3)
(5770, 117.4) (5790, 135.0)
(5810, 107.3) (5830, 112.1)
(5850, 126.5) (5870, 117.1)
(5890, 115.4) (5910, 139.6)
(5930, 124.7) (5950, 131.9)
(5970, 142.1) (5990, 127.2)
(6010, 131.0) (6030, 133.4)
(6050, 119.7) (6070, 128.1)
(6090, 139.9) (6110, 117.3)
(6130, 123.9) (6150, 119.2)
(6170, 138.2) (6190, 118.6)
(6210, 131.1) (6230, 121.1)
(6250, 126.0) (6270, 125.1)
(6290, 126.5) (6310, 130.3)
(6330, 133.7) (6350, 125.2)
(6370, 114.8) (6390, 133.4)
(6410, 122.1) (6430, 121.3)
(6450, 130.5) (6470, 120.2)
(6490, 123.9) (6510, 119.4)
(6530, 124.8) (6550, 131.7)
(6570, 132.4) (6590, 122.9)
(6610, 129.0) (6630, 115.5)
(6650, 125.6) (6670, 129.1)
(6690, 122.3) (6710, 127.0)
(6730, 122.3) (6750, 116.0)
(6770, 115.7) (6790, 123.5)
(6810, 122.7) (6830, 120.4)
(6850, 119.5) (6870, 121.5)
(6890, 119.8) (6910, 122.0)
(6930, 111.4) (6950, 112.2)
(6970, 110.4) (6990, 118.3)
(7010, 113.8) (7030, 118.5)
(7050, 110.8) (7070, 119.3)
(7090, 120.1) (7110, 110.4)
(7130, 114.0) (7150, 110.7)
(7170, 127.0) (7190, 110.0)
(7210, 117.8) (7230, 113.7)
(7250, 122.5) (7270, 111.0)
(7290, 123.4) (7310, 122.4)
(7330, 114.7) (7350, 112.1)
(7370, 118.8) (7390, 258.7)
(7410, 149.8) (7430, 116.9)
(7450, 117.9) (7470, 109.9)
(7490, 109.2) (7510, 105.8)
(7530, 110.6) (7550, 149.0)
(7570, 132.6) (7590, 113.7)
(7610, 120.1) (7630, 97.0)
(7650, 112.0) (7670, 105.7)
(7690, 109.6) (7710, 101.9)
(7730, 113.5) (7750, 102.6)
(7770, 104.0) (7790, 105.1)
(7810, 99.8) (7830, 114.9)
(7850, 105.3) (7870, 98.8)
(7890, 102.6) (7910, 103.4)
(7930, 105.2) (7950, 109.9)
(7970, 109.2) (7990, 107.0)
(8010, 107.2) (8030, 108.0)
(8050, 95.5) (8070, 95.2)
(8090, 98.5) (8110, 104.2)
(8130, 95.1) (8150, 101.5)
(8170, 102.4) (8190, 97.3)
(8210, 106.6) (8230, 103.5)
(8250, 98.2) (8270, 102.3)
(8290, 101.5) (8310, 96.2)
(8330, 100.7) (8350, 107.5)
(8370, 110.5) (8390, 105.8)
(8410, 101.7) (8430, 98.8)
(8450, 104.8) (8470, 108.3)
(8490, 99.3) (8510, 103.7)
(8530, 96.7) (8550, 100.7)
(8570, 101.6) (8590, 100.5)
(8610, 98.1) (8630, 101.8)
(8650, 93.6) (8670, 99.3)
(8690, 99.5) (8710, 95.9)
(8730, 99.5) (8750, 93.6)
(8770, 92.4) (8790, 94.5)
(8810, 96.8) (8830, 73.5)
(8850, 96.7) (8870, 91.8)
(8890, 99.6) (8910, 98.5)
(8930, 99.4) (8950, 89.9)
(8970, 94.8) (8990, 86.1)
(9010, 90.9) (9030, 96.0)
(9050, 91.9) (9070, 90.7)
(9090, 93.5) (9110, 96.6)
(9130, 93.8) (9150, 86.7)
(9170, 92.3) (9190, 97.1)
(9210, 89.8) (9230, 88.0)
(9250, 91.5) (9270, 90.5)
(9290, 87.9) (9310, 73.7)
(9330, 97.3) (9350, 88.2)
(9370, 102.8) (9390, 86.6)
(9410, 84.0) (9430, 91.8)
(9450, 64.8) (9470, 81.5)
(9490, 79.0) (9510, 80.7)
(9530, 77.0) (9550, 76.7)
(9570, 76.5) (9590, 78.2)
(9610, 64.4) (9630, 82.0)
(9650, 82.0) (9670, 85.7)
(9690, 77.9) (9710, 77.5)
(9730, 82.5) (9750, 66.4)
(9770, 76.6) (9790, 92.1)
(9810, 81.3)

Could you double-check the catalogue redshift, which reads 0.12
